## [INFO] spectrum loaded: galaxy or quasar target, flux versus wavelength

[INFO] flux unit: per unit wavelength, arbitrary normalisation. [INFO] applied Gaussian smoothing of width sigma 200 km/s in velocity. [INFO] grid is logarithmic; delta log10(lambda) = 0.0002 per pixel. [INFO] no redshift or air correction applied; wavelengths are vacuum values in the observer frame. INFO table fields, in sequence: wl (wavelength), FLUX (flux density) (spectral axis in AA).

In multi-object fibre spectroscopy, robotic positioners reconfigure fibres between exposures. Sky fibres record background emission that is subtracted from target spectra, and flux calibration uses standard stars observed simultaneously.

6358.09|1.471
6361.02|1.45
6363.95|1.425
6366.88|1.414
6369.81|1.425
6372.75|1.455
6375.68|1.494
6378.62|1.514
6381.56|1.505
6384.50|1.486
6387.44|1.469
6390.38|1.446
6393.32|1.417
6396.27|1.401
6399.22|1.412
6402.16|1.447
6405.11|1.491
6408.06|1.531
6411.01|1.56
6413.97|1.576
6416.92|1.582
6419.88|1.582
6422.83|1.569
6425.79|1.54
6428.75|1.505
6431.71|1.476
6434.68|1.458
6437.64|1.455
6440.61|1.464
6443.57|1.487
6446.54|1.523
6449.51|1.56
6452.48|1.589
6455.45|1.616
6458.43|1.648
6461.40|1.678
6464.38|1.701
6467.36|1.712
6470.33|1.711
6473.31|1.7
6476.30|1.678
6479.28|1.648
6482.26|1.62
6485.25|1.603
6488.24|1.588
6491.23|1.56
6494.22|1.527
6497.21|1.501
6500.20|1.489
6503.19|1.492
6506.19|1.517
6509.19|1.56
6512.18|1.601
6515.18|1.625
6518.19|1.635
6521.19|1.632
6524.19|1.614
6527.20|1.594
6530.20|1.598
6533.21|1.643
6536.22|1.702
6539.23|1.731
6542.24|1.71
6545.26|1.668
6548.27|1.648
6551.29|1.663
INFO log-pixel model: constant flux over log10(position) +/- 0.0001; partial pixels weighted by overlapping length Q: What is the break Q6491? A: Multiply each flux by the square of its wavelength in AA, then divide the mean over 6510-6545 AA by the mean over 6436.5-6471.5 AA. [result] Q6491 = 1.05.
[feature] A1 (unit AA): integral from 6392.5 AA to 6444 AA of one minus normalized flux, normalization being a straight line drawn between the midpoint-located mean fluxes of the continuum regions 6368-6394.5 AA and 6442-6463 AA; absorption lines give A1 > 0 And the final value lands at 1.0 AA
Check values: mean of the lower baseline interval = 1.47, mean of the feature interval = 1.5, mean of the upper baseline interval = 1.59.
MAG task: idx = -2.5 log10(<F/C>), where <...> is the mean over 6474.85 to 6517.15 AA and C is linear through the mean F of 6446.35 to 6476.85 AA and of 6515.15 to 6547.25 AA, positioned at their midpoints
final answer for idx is 0.05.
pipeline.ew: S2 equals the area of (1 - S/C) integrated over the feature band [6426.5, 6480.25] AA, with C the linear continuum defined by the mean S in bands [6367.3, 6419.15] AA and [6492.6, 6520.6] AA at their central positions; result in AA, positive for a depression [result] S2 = -2.4 AA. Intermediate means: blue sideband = 1.48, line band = 1.59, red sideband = 1.55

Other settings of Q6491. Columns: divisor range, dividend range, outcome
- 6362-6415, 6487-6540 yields 1.12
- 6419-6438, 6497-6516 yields 1.04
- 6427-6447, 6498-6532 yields 1.09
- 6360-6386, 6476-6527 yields 1.12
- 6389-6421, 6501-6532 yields 1.10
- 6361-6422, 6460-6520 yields 1.12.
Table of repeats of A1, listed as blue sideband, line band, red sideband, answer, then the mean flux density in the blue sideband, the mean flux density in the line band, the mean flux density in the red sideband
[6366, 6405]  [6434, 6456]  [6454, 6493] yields 1.0 AA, 1.45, 1.52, 1.65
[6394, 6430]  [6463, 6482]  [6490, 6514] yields -2.0 AA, 1.51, 1.69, 1.53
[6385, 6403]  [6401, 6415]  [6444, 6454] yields -0.5 AA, 1.43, 1.52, 1.55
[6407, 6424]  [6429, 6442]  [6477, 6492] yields 0.9 AA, 1.57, 1.47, 1.61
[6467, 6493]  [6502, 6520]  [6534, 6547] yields 1.0 AA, 1.64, 1.57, 1.7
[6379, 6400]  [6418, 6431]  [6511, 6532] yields -0.4 AA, 1.45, 1.55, 1.61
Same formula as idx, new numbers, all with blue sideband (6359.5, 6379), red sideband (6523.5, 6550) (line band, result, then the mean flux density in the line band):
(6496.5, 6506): 0.08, 1.5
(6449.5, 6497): -0.04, 1.63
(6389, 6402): 0.05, 1.42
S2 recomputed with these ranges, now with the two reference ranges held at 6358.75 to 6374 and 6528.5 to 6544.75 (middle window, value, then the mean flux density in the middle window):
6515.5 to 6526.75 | 0.20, 1.62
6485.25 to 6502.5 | 0.83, 1.54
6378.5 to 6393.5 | -0.12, 1.47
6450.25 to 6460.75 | -0.39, 1.62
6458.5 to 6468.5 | -0.75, 1.69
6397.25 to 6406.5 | 0.24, 1.45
